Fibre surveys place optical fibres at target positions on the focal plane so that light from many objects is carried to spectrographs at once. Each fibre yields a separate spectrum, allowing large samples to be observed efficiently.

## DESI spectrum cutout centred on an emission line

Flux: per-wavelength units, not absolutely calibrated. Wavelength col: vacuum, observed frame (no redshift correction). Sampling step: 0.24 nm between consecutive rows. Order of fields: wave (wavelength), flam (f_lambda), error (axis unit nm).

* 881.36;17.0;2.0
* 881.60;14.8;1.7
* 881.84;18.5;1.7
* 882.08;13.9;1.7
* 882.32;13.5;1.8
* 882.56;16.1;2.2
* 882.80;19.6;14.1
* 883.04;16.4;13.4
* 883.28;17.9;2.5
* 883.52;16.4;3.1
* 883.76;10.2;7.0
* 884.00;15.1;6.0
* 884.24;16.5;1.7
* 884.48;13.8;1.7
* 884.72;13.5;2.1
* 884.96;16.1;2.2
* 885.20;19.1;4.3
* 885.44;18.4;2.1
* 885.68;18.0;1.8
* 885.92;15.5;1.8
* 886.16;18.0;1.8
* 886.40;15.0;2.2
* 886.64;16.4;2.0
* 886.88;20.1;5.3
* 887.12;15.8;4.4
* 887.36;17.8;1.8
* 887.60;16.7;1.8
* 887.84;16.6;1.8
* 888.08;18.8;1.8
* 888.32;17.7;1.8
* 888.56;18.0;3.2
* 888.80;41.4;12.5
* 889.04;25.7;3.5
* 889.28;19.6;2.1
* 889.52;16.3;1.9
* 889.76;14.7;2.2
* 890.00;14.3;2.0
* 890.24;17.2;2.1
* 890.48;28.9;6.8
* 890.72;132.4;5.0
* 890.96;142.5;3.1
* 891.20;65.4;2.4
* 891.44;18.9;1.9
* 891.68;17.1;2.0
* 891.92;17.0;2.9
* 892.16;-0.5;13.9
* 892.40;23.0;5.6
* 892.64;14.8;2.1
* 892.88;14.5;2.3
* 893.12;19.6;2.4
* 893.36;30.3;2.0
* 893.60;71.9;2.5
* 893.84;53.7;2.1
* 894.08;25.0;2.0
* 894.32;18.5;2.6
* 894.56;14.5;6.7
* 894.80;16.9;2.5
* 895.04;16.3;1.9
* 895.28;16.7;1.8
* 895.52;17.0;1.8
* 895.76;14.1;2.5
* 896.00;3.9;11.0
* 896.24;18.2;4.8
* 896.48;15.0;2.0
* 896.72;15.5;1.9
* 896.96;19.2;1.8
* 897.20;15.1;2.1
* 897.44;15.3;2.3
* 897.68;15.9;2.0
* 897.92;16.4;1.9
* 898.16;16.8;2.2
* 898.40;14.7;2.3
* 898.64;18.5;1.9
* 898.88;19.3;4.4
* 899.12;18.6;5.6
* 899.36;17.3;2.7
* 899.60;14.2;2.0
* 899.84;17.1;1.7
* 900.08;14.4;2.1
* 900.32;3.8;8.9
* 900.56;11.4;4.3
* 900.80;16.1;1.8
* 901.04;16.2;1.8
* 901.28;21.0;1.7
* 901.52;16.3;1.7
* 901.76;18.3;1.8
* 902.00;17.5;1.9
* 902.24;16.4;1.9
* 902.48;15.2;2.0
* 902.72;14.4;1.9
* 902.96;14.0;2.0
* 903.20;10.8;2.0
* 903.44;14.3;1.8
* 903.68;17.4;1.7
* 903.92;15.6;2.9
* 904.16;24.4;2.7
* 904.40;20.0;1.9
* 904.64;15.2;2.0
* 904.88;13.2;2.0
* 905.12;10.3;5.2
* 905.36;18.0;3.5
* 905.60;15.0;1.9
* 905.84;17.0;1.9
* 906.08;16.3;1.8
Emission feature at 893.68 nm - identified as [N II]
